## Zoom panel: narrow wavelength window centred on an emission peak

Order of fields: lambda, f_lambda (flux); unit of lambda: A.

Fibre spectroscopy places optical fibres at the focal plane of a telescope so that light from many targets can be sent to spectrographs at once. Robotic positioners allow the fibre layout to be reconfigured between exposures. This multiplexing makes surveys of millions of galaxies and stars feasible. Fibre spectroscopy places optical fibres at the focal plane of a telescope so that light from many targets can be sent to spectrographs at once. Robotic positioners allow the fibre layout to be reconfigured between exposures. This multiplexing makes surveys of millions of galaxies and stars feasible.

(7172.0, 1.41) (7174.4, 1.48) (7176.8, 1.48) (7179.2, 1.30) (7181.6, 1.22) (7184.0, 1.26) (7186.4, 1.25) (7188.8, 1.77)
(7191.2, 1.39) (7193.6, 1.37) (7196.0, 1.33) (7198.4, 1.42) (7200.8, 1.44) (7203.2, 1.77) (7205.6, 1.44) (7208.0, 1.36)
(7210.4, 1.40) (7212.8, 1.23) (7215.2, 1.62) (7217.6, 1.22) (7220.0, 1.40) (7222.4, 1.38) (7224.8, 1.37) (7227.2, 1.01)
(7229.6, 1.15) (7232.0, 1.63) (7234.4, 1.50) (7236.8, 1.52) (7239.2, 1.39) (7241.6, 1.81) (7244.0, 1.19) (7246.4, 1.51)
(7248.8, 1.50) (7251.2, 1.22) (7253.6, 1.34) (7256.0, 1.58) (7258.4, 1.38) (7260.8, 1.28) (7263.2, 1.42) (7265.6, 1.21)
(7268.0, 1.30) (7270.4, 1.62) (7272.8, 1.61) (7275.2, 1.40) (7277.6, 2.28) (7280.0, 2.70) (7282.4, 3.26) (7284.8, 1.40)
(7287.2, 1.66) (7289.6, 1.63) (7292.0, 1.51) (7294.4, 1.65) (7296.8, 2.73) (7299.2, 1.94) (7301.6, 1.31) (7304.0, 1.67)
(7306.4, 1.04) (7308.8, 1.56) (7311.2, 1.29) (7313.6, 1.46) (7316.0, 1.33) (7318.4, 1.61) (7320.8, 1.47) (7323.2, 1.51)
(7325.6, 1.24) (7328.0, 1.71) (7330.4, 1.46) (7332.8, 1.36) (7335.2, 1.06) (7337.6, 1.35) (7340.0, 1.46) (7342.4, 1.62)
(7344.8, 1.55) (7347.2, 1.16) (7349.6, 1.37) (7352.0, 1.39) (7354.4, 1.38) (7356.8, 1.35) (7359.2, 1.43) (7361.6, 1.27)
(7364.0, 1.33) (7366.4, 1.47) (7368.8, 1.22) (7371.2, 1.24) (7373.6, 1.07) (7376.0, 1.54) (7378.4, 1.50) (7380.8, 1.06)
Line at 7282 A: [S II]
